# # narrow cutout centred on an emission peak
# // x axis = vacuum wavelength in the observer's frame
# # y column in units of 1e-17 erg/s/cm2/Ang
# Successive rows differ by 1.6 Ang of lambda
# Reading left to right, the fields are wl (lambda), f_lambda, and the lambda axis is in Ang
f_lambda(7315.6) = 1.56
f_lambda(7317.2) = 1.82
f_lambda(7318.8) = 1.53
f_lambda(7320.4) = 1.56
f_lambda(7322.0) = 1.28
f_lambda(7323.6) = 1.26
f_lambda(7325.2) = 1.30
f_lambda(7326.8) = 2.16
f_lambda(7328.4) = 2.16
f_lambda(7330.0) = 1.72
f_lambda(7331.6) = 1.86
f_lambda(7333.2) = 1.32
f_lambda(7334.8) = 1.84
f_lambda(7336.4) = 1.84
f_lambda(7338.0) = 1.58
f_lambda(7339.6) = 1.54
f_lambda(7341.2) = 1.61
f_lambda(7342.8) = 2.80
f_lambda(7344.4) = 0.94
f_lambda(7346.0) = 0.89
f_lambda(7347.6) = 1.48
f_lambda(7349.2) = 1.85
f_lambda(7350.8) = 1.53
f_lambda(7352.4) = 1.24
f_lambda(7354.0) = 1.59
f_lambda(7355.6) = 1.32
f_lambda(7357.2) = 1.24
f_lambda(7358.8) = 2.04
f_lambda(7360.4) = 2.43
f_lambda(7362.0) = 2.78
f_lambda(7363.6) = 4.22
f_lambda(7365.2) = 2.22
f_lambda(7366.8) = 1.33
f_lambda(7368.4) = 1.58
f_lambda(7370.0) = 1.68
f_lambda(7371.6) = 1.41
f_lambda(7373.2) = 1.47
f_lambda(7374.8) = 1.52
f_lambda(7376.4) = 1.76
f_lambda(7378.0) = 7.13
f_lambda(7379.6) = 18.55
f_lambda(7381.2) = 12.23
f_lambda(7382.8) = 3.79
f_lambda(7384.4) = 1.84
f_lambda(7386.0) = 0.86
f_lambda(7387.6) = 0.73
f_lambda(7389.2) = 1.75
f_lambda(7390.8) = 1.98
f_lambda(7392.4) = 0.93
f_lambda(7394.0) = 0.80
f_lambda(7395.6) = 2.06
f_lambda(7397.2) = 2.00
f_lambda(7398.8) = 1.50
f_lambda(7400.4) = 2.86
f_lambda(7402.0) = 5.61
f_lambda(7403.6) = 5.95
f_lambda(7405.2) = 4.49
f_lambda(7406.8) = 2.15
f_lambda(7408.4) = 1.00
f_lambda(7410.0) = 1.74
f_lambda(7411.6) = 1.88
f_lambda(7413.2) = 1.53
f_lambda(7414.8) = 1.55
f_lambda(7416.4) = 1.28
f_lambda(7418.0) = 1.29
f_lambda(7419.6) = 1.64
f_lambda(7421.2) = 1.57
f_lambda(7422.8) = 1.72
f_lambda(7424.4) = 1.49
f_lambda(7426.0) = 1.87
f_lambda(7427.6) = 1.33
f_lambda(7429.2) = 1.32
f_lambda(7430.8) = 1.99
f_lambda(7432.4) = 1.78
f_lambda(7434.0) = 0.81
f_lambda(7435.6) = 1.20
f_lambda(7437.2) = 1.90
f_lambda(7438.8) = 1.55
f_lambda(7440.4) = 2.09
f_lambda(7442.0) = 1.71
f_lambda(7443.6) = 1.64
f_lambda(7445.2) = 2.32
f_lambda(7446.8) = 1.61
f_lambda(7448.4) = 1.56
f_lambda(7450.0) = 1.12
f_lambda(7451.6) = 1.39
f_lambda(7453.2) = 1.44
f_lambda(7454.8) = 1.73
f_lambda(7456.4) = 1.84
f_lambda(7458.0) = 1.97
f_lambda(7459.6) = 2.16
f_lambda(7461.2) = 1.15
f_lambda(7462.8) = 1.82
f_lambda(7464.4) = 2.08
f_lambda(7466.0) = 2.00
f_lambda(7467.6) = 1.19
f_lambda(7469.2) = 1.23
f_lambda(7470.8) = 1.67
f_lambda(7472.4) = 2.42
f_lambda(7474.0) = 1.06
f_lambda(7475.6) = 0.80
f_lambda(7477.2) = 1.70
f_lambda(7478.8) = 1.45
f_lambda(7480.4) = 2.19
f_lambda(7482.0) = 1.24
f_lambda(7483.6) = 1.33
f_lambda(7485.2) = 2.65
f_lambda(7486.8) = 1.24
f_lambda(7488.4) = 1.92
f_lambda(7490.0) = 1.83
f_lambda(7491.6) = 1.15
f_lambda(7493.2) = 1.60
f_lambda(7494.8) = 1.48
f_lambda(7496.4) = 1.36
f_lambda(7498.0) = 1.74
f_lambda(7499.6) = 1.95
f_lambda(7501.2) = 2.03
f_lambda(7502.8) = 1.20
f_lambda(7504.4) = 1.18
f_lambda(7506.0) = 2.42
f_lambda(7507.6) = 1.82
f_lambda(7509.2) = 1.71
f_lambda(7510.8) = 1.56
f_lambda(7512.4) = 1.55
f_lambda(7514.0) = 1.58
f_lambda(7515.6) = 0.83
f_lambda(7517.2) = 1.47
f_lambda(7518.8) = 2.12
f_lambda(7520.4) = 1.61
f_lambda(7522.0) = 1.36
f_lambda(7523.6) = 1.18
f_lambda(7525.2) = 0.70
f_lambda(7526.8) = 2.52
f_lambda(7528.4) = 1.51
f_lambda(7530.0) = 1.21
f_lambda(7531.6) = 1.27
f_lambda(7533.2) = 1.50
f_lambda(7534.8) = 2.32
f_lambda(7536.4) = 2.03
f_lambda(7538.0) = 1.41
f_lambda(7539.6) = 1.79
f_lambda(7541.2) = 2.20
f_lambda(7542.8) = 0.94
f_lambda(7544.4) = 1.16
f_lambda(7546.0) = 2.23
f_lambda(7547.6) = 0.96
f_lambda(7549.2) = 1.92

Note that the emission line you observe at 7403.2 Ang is [N II] 6583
